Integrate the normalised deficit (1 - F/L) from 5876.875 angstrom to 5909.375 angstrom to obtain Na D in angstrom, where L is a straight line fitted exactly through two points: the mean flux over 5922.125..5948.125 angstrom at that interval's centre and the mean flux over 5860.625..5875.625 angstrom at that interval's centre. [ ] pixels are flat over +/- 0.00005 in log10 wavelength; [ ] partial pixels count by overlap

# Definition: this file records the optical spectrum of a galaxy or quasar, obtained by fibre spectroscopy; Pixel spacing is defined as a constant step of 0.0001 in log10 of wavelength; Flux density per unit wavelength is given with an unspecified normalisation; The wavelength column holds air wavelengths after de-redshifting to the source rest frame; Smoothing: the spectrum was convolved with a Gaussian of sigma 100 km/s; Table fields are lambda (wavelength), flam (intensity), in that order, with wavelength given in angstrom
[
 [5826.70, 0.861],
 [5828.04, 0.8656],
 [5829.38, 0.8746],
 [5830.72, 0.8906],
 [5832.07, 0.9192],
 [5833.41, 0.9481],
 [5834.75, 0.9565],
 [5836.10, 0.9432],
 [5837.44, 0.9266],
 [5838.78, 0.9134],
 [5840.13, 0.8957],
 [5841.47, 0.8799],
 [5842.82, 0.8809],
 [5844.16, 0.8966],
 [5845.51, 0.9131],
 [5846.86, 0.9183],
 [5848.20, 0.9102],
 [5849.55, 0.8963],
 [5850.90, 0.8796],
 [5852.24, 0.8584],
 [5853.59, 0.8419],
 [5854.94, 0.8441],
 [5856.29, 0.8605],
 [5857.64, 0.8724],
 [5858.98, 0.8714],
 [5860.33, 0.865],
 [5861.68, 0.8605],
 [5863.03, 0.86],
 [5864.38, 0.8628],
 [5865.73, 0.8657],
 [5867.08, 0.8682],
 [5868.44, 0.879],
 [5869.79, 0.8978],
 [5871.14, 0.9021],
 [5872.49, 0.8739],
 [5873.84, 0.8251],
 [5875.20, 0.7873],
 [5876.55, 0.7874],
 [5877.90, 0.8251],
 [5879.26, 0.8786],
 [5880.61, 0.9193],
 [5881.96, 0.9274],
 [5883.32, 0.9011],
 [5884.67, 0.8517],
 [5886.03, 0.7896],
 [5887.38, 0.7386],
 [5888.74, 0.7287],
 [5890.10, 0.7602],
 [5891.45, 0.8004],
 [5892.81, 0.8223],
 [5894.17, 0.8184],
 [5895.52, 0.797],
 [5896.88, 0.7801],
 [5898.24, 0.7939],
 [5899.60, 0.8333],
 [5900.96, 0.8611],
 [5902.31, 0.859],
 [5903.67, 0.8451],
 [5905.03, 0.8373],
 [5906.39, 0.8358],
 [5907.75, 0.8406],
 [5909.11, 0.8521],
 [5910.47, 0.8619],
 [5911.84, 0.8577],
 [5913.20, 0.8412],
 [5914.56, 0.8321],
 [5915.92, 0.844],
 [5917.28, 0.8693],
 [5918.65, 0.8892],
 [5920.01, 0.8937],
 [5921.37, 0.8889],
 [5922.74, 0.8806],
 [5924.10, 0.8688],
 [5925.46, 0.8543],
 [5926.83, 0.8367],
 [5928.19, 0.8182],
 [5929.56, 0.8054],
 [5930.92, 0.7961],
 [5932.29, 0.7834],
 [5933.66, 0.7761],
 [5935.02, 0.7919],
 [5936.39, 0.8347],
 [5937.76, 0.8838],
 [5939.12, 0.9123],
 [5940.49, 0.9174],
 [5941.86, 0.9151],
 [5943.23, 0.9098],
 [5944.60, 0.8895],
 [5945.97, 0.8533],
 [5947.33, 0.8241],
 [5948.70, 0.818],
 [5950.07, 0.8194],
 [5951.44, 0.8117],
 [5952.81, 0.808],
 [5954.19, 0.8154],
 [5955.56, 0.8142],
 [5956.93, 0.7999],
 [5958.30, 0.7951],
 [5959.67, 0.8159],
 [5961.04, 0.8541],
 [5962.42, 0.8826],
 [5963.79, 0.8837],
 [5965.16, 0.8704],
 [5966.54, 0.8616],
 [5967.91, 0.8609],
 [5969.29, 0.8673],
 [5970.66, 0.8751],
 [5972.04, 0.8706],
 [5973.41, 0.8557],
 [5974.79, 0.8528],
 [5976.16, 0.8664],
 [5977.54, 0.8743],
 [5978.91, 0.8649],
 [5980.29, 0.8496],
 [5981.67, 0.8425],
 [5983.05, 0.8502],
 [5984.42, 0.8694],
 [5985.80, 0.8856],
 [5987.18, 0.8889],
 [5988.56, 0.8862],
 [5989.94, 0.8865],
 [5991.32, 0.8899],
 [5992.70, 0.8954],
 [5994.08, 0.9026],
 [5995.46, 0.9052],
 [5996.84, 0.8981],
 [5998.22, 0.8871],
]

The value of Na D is 1.1 angstrom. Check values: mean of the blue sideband 0.863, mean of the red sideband 0.85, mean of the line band 0.828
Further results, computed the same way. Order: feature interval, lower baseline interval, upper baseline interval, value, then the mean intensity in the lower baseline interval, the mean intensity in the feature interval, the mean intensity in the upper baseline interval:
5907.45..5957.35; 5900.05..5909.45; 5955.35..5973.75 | 0.2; 0.847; 0.846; 0.852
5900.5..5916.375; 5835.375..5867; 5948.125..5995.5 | 0.4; 0.883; 0.847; 0.856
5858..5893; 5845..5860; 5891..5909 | 0.4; 0.878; 0.845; 0.826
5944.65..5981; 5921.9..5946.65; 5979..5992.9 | 0.7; 0.852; 0.846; 0.873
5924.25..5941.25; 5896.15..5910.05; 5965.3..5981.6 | 0.2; 0.834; 0.836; 0.863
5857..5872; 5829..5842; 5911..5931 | 0.4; 0.916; 0.873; 0.853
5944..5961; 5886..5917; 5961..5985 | 0.6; 0.82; 0.823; 0.864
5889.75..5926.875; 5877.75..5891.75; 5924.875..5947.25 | -0.2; 0.83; 0.842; 0.848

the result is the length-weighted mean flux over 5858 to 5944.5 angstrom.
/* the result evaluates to 0.846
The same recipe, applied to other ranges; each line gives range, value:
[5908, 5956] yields 0.848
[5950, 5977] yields 0.845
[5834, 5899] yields 0.859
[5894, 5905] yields 0.825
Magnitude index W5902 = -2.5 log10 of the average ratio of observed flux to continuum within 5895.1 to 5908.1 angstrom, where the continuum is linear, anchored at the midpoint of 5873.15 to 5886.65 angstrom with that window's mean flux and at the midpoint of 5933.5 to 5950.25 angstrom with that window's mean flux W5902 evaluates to 0.03 mag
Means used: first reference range 0.849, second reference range 0.861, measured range 0.829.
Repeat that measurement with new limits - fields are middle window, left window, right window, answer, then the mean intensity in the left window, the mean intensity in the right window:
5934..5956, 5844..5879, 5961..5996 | 0.03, 0.866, 0.873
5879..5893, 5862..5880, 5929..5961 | 0.03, 0.855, 0.835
